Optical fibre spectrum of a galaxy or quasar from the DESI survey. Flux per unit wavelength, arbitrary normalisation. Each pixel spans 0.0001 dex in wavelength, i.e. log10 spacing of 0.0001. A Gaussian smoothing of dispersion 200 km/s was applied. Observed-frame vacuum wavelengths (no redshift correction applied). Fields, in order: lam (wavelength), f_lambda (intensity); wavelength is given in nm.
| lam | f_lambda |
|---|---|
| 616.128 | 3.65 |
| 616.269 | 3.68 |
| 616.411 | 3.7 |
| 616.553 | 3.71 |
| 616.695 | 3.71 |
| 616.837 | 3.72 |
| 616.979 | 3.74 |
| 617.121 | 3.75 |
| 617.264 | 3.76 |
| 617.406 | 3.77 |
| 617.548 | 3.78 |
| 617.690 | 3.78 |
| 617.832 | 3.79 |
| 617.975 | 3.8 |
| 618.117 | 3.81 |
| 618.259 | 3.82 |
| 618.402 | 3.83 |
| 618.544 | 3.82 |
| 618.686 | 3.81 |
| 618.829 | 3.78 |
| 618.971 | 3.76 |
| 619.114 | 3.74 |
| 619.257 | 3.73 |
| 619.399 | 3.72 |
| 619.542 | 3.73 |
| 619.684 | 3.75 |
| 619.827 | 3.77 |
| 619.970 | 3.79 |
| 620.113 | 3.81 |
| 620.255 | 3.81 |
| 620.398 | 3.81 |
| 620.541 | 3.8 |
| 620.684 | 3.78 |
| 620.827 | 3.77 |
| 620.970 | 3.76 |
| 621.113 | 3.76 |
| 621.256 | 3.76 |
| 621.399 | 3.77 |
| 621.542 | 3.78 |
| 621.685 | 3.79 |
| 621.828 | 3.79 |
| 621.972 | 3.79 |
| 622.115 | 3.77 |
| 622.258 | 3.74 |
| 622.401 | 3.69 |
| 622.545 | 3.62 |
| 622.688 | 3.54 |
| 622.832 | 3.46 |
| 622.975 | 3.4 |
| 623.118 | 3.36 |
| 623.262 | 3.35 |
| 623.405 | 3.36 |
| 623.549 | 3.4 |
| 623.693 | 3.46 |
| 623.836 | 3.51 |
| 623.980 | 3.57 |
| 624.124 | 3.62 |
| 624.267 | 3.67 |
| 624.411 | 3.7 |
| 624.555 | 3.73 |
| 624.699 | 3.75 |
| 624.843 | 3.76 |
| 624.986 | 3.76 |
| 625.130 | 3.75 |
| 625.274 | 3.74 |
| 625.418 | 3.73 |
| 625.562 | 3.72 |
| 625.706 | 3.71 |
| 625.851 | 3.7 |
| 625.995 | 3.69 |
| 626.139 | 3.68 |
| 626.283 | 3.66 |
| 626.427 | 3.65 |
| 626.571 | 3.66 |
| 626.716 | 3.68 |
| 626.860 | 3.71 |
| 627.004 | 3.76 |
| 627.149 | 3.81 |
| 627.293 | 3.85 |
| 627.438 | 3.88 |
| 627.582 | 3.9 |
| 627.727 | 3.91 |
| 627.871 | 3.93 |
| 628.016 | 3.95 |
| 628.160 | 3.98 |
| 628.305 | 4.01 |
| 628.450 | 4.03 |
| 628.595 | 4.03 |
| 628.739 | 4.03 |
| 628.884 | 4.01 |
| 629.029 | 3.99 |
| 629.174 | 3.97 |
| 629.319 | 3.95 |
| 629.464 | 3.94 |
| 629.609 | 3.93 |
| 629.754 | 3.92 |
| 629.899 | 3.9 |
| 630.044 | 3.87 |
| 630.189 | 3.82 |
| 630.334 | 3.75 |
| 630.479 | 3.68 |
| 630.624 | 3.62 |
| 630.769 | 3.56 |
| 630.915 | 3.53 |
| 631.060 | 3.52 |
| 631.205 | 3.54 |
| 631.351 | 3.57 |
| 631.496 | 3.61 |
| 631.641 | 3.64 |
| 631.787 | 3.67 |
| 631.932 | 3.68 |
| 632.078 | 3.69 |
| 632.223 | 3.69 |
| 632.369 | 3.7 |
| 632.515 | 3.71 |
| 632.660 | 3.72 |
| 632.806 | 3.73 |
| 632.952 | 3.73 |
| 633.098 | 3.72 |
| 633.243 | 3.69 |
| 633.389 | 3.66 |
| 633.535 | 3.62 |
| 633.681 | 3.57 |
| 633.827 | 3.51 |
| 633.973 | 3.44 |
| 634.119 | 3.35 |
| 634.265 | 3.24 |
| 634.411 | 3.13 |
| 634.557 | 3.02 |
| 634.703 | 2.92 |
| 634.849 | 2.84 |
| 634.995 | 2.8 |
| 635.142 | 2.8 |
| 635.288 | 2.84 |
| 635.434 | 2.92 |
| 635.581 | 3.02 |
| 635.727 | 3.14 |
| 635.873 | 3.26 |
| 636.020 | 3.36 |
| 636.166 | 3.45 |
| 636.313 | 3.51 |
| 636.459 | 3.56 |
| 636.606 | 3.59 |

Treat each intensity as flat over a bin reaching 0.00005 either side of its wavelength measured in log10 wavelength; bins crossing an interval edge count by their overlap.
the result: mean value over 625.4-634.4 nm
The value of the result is 3.74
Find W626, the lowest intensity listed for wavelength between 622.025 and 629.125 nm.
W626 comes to 3.35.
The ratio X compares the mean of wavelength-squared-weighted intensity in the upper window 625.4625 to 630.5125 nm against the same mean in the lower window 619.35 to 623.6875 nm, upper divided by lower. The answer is 1.07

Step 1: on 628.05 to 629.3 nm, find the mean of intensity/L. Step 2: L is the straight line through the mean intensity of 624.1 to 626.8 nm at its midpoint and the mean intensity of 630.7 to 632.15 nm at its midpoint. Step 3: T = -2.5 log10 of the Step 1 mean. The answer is -0.10 mag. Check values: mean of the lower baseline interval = 3.71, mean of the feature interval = 4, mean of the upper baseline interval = 3.6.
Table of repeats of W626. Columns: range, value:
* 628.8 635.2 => 2.8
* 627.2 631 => 3.53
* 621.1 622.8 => 3.54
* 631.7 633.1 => 3.67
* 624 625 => 3.62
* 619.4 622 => 3.73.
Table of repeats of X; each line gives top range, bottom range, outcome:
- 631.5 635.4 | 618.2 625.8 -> 0.96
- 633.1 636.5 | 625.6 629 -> 0.87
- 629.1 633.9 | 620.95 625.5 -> 1.04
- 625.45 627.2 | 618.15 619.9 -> 1.00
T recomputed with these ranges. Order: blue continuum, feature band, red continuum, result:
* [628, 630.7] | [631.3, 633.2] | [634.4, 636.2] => -0.062 mag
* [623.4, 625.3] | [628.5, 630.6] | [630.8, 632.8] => -0.078 mag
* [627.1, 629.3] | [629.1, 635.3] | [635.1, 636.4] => -0.007 mag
